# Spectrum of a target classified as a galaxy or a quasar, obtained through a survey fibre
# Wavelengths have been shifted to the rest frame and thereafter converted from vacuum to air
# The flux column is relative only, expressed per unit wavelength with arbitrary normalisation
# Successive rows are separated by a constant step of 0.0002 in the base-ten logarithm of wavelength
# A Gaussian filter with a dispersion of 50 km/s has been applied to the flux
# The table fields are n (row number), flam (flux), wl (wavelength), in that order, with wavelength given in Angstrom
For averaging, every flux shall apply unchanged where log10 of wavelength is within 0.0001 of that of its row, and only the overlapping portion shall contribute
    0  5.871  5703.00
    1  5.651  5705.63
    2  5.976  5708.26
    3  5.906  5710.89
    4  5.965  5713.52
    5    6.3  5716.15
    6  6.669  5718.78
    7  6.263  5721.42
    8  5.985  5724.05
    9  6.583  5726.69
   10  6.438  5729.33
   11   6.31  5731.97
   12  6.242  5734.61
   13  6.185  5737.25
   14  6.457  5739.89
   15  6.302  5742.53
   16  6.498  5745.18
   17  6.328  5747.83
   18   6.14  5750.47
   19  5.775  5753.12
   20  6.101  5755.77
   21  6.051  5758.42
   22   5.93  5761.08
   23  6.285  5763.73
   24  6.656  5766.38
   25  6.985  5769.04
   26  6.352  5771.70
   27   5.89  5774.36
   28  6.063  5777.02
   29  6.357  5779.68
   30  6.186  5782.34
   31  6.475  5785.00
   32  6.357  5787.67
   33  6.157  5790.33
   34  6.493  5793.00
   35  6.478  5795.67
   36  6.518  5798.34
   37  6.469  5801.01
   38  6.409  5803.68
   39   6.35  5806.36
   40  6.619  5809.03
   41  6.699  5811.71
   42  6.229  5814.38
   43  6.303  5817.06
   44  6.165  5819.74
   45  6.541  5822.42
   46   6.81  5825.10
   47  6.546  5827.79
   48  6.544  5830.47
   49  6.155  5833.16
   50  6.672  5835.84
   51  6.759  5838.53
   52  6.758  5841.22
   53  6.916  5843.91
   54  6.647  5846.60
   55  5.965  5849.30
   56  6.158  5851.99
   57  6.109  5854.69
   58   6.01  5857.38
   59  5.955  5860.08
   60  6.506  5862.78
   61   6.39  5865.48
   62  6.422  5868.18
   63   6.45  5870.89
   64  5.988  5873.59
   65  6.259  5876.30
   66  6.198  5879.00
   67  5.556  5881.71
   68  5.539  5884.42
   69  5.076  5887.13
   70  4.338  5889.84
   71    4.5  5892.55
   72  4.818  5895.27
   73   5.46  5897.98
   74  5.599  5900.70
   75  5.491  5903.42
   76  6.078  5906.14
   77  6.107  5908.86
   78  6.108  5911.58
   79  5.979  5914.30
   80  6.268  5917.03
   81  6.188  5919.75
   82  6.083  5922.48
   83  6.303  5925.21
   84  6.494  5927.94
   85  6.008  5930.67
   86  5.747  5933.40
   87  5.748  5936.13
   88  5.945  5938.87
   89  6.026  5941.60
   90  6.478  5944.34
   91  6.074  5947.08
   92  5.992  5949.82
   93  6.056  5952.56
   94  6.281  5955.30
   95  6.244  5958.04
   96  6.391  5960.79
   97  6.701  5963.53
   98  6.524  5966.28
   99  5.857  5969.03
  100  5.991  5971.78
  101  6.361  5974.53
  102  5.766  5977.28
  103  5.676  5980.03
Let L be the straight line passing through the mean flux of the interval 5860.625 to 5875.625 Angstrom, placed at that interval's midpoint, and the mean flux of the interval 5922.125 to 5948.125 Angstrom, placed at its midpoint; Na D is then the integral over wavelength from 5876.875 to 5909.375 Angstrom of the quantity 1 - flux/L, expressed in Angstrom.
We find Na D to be 4.36 Angstrom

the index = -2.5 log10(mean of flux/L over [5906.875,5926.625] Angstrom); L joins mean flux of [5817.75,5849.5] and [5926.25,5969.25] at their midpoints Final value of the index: 0.02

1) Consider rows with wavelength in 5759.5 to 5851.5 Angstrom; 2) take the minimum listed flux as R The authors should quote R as 5.89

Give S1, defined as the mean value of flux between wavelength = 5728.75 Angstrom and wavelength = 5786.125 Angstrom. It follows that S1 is 6.27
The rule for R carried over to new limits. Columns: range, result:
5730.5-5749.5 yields 6.185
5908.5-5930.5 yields 5.979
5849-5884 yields 5.556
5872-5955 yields 4.338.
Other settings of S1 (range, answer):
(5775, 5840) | 6.43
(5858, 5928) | 5.84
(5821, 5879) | 6.4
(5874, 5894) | 5.38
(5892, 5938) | 5.85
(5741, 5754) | 6.23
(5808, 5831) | 6.49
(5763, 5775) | 6.47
